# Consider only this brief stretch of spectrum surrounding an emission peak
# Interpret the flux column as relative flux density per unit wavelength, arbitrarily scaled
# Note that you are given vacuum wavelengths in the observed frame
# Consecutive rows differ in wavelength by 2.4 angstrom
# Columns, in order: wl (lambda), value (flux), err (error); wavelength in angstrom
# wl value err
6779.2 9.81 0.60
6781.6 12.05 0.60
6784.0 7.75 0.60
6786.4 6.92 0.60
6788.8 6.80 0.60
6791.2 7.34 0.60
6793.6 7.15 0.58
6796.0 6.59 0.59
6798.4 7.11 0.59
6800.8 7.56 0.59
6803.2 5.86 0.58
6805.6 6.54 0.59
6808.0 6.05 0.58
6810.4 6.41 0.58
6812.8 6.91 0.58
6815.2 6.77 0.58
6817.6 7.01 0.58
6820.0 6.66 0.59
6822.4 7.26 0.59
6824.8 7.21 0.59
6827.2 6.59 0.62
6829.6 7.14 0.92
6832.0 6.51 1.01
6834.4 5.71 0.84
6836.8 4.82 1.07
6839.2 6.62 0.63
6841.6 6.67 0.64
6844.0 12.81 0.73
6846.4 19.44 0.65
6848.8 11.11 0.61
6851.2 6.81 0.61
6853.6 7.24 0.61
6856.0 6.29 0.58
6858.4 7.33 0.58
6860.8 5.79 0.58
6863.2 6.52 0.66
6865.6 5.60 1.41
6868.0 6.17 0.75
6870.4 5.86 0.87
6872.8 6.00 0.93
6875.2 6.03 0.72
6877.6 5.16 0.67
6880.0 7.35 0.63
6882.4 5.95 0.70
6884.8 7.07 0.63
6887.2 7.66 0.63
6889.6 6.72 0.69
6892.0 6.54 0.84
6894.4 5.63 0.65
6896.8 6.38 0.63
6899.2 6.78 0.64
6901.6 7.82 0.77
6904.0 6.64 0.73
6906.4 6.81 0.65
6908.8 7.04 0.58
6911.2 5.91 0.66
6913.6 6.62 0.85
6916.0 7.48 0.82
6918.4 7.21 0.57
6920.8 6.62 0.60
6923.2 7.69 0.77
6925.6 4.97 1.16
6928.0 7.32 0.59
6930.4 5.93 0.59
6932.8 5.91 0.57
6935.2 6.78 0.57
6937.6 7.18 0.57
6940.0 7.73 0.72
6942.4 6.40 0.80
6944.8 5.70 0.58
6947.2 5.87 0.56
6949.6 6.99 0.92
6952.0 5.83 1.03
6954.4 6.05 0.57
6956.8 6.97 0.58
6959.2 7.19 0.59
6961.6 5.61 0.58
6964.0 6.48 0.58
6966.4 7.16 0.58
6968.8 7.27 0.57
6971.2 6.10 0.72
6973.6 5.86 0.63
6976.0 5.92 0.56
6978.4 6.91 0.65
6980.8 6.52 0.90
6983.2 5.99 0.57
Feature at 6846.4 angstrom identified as [O III]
